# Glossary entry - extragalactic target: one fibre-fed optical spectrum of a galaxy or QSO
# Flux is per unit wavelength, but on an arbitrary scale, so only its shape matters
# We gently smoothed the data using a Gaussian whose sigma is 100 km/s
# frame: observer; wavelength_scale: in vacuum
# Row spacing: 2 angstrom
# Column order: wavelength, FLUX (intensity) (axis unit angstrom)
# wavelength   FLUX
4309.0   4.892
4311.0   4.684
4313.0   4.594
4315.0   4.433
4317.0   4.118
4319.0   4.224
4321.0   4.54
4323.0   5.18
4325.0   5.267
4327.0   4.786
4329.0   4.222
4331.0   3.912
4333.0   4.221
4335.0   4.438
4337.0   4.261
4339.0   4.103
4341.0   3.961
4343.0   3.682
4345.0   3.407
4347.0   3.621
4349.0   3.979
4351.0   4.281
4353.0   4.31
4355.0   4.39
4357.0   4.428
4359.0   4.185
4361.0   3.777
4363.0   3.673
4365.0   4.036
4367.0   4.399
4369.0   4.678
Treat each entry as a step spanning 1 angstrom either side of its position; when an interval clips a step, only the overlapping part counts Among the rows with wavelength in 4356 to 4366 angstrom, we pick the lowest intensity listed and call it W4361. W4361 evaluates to 3.673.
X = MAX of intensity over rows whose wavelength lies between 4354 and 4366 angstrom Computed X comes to 4.428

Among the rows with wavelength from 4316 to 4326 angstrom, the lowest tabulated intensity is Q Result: 4.118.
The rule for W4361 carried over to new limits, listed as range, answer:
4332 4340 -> 4.103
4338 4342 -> 3.961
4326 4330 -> 4.222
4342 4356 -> 3.407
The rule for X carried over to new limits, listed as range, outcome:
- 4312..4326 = 5.267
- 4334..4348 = 4.438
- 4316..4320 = 4.224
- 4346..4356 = 4.39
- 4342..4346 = 3.682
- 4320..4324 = 5.18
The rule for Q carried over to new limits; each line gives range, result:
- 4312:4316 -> 4.433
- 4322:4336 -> 3.912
